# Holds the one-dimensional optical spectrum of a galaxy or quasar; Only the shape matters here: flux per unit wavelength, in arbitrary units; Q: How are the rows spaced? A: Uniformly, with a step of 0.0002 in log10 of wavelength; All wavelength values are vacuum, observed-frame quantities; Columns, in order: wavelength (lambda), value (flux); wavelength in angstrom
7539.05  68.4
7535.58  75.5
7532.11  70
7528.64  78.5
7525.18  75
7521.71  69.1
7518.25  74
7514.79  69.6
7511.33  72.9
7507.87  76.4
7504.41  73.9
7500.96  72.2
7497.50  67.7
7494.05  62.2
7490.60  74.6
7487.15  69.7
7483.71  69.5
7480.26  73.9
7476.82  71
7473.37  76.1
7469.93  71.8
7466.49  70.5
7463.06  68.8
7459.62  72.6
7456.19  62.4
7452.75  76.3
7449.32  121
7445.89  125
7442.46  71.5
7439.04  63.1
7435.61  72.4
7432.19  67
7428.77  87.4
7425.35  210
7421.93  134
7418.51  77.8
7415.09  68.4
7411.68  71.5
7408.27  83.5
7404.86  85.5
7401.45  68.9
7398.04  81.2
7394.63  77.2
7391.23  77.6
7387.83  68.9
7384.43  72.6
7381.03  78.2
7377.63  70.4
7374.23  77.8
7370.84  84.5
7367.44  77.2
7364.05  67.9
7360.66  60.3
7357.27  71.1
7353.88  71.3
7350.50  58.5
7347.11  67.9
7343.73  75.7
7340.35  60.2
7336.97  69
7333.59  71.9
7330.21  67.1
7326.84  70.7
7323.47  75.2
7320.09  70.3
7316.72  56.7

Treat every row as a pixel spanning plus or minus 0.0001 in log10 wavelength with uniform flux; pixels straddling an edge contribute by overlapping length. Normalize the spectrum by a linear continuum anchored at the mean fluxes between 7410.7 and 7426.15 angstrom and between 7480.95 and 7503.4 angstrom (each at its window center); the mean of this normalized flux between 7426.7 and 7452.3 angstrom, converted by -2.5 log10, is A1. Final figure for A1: 0.103 mag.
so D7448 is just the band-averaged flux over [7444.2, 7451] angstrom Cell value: 123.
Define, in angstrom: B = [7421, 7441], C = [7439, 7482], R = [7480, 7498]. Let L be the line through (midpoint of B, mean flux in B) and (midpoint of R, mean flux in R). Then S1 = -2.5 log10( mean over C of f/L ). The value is 0.09 mag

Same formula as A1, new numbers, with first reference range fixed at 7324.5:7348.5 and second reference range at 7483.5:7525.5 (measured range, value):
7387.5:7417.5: -0.09 mag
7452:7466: 0.02 mag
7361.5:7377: -0.09 mag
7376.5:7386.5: -0.06 mag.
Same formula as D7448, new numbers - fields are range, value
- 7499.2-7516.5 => 73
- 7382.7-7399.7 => 75.5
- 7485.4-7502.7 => 69.3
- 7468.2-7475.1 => 73.9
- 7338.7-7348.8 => 68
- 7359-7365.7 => 64.1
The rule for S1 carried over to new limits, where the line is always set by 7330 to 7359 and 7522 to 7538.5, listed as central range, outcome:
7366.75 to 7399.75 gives -0.108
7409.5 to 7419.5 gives -0.038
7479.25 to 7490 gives 0.018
